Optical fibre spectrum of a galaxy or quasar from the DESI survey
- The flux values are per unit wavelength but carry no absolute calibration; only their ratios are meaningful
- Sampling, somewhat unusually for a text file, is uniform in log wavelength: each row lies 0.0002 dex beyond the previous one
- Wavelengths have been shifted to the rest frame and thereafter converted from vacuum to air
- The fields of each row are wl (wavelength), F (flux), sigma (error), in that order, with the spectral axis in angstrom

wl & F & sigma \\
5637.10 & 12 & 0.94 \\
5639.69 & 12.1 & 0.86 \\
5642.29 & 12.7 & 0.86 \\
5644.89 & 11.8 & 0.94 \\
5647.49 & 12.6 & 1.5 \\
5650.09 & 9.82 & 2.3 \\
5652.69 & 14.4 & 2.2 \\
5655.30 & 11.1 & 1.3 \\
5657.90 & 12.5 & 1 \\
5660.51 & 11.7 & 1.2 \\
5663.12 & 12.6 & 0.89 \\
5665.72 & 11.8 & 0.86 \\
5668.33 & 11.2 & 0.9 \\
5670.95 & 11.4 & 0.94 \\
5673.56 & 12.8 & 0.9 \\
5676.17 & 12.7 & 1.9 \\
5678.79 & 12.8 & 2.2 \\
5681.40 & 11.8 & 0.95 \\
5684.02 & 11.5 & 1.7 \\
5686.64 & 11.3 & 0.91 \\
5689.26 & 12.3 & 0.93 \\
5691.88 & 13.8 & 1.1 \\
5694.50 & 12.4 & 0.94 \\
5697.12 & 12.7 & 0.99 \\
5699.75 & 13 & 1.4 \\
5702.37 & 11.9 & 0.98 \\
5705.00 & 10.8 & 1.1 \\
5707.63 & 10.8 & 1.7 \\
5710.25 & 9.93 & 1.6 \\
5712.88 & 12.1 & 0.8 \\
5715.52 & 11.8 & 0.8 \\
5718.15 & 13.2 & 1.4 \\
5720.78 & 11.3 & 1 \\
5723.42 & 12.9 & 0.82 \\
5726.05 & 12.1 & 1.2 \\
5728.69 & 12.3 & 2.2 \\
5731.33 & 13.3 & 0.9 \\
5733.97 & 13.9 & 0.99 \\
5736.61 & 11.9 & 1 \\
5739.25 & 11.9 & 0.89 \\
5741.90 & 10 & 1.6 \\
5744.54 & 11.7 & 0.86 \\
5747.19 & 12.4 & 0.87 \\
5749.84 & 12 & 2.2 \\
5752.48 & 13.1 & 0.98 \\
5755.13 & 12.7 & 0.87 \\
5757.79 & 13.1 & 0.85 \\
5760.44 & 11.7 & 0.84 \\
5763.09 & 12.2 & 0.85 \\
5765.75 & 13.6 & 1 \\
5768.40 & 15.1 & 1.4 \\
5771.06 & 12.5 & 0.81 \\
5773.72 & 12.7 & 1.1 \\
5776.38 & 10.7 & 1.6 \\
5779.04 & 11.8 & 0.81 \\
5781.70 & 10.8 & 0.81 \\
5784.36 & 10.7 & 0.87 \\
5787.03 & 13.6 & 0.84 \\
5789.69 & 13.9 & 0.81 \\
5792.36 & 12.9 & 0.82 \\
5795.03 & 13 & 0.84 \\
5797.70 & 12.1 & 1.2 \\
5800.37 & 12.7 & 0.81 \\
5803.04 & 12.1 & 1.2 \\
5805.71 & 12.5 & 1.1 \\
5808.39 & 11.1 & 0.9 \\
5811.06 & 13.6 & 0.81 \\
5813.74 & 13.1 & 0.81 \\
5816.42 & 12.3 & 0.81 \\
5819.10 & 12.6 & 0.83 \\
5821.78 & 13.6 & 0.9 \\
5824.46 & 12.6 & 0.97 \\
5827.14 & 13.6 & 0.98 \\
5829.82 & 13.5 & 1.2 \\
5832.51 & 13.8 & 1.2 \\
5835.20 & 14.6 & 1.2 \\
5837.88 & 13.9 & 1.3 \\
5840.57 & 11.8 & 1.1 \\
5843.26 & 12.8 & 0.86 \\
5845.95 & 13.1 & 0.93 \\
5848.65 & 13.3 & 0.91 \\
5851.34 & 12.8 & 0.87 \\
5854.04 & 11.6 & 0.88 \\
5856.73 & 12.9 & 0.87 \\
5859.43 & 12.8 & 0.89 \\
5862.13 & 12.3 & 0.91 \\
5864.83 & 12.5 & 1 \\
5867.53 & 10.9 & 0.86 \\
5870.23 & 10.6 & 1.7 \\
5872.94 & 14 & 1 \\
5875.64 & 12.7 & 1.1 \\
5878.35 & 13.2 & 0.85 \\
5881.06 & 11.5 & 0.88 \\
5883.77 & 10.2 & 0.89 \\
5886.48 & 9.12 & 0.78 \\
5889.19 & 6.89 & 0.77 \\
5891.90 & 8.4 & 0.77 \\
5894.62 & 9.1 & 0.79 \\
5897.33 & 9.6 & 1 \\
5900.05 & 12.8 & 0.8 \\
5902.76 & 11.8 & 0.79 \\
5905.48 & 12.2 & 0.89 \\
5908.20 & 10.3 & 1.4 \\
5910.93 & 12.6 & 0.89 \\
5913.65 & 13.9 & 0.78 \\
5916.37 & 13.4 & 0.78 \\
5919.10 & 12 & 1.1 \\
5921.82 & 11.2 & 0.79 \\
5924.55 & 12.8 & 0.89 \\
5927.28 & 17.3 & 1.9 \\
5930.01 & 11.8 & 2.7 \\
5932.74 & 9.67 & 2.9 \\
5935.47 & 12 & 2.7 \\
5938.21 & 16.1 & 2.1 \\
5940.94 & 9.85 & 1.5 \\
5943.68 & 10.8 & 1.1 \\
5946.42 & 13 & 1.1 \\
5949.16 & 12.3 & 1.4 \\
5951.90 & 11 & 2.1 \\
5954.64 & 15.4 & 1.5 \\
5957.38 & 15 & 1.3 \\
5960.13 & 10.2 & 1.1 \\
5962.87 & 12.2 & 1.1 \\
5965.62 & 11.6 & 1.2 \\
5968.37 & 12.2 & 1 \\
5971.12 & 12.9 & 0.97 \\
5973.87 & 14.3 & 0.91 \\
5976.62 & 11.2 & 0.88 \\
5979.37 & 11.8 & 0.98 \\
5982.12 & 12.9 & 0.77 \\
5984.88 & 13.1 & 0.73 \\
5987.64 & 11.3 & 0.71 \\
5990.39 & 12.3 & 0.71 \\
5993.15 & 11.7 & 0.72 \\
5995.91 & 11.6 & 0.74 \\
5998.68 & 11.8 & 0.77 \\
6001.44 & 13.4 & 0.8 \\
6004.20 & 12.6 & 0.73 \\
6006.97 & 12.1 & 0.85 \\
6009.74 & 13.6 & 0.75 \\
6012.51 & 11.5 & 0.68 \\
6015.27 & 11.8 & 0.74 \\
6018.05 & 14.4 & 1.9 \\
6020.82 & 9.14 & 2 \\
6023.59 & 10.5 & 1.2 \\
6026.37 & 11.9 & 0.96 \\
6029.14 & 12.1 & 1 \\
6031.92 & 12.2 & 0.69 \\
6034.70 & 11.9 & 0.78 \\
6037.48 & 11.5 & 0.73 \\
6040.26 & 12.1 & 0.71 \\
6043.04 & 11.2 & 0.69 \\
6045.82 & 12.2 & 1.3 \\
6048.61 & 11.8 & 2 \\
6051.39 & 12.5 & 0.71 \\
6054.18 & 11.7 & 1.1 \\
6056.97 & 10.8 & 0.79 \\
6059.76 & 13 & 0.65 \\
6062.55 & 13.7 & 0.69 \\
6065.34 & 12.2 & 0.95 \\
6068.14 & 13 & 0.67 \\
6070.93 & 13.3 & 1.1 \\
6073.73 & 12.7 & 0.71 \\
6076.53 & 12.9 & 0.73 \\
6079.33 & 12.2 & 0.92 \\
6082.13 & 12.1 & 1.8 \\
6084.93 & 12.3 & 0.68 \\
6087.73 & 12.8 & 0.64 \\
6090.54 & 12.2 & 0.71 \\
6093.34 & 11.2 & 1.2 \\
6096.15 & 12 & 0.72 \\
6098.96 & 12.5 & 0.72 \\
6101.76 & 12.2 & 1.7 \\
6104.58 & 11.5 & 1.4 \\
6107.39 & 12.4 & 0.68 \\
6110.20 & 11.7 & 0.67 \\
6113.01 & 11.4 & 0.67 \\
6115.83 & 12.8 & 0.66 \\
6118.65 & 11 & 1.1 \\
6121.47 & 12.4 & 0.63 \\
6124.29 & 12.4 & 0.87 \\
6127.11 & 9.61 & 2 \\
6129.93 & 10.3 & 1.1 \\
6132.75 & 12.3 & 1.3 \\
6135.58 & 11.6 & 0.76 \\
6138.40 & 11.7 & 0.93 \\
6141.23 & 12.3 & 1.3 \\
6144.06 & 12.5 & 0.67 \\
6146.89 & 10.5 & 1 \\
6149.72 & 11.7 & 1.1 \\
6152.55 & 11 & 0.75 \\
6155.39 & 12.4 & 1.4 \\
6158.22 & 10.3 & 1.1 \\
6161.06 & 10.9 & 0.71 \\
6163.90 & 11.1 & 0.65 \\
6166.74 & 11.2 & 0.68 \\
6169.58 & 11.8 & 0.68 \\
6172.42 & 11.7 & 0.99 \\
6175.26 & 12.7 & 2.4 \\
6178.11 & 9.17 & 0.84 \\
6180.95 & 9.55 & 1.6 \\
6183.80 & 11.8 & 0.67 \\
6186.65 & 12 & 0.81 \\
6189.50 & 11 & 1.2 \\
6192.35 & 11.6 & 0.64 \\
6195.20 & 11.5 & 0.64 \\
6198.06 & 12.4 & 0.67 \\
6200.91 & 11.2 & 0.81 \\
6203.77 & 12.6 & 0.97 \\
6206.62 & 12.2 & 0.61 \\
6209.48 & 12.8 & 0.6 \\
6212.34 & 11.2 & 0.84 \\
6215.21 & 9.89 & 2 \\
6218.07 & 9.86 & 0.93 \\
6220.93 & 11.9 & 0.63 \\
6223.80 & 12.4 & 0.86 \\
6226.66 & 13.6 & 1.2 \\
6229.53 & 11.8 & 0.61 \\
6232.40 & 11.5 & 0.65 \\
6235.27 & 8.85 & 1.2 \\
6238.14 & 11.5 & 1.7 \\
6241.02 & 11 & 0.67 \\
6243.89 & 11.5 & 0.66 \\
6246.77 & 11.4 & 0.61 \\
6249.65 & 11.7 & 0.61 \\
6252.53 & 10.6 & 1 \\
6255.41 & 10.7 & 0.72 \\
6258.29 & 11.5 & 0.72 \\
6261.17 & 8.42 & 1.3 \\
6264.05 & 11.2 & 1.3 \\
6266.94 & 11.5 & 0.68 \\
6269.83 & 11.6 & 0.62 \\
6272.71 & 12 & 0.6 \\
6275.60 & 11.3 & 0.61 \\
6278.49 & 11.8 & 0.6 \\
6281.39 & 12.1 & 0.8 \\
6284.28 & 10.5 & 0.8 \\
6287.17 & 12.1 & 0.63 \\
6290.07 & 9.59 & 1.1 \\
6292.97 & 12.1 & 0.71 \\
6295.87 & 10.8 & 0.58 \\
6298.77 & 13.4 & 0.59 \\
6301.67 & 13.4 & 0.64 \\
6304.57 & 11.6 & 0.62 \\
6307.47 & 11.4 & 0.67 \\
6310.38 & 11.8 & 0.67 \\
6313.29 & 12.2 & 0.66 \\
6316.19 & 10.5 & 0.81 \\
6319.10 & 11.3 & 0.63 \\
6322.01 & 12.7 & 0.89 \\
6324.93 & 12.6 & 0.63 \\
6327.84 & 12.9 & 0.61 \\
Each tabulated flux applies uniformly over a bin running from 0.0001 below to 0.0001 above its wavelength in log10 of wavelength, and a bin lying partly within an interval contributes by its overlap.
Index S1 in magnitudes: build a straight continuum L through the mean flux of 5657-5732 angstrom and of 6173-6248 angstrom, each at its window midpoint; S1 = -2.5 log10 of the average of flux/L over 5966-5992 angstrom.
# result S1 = -0.062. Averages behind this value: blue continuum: 12.1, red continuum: 11.4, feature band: 12.4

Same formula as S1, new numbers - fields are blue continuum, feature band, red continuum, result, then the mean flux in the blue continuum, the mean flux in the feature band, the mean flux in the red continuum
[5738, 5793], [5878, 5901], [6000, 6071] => 0.23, 12.3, 9.9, 12.1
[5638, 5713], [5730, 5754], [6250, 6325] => -0.03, 12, 12.2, 11.5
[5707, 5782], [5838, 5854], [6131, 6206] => -0.06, 12.2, 12.7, 11.5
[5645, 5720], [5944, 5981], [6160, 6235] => -0.07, 12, 12.5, 11.5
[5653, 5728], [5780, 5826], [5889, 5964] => -0.05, 12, 12.5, 12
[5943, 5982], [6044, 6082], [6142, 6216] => -0.04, 12.5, 12.4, 11.4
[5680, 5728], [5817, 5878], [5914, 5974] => -0.04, 12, 12.8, 12.6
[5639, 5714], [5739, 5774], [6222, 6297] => -0.05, 12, 12.5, 11.3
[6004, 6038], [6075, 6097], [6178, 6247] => -0.04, 11.9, 12.2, 11.4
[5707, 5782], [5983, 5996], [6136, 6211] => -0.02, 12.2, 12.1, 11.5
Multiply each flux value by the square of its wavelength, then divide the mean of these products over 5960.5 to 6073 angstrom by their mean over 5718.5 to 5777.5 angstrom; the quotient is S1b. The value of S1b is 1.1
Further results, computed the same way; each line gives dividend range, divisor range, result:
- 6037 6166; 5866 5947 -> 1.09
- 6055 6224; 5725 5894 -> 1.07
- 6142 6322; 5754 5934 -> 1.06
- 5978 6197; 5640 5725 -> 1.13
